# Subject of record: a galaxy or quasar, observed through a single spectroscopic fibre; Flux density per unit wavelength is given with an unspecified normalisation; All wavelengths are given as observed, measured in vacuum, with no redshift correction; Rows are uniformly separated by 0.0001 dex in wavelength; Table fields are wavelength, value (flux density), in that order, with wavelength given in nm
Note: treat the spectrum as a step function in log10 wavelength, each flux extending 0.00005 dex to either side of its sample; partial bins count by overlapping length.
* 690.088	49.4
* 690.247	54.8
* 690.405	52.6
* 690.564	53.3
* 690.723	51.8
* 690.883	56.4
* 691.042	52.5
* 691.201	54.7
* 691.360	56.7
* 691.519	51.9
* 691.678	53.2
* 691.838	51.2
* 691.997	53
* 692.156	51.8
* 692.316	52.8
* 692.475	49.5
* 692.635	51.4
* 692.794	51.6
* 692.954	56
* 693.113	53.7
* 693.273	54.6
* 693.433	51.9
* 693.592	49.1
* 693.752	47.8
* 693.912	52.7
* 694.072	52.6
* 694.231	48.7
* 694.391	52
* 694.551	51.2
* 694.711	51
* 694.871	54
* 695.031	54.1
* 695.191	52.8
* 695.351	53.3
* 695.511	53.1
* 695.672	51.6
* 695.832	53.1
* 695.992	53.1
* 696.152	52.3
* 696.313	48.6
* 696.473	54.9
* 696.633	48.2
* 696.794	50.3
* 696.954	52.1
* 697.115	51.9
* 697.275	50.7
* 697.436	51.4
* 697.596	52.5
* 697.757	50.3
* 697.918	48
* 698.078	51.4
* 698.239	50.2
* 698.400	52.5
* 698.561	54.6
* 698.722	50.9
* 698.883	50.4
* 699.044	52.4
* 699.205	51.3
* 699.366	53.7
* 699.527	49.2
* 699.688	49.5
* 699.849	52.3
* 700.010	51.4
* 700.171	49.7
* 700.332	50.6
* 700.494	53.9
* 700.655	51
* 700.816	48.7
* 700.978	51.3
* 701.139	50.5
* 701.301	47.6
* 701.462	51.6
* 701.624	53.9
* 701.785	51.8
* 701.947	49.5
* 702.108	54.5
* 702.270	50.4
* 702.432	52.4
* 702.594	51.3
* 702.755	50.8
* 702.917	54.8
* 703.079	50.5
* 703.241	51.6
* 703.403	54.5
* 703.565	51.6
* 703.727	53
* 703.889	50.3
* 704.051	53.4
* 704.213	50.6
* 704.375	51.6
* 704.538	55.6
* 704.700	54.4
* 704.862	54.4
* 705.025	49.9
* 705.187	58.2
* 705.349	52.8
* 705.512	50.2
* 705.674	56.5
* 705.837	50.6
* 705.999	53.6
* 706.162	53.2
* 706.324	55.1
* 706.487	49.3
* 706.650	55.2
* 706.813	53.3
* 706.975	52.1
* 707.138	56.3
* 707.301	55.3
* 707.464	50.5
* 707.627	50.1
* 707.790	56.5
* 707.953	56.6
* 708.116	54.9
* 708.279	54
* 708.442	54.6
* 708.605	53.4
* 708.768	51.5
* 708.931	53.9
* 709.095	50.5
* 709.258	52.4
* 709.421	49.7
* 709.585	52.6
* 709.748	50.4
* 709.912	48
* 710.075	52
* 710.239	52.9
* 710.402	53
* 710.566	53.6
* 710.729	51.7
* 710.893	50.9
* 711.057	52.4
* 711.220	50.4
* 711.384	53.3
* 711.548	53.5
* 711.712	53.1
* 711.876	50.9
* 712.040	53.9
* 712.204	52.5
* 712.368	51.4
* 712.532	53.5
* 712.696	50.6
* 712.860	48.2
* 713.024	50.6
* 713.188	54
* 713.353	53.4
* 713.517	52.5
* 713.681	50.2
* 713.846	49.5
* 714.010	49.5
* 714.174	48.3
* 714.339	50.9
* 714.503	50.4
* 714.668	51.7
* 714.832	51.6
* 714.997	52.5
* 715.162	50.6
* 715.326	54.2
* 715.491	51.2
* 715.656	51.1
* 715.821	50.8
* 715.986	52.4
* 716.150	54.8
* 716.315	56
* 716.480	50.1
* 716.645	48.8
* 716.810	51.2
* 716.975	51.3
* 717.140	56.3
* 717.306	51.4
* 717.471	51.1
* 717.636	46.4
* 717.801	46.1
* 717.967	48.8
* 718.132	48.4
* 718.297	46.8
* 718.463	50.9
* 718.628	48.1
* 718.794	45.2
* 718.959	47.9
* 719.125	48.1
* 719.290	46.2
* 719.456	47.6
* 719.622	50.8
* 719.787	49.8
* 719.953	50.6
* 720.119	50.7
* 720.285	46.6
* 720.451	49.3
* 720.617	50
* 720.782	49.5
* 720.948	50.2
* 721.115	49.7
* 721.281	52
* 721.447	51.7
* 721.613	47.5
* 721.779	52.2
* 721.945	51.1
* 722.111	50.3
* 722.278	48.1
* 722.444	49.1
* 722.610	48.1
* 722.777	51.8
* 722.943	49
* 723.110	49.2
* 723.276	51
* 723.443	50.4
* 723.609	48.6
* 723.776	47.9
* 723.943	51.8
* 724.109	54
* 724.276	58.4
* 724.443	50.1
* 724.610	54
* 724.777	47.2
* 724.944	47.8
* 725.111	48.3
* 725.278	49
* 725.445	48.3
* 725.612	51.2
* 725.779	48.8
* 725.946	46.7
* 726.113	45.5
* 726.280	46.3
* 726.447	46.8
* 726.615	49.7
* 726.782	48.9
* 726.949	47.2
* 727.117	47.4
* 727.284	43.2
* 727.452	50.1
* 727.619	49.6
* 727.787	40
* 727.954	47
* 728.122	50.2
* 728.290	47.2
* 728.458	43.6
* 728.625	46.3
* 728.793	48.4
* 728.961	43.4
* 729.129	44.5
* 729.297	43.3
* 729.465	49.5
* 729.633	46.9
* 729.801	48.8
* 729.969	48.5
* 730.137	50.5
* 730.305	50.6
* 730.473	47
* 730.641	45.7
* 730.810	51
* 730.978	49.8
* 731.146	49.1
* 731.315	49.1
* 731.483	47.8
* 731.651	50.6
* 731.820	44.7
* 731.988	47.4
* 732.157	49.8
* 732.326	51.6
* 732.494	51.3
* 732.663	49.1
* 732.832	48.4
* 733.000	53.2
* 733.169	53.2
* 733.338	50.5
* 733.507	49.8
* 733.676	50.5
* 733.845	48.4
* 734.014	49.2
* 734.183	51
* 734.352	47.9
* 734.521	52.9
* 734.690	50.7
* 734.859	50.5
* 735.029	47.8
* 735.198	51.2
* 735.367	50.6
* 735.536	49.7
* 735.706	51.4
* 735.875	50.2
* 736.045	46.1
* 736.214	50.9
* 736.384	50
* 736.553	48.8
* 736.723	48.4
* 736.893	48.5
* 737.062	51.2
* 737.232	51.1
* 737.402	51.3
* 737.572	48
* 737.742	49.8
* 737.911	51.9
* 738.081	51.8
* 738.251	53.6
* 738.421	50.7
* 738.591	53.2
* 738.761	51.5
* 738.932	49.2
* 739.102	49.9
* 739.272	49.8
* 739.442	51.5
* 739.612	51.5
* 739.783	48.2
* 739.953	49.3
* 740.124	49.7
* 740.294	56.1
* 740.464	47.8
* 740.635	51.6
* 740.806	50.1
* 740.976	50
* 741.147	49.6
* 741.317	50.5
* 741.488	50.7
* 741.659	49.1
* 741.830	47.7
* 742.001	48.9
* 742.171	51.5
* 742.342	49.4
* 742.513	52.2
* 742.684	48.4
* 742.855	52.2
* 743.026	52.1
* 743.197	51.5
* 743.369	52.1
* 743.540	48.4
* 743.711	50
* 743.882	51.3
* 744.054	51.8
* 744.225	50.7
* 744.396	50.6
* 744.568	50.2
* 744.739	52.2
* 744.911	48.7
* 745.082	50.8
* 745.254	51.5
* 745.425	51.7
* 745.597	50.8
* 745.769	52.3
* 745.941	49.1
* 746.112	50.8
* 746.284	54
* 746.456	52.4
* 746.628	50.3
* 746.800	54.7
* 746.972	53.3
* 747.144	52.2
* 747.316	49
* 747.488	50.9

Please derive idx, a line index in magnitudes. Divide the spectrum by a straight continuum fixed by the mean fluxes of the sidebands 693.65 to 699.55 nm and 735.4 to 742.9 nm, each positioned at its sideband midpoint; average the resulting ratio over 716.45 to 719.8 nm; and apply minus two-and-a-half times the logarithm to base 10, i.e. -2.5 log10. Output 0.04 mag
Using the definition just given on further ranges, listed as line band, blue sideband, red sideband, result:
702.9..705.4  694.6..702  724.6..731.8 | -0.05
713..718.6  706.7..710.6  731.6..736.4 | 0.02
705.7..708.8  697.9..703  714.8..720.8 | -0.06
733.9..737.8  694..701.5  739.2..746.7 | 0.02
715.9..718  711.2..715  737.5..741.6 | 0.00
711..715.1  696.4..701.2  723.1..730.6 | -0.04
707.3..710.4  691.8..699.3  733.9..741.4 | -0.03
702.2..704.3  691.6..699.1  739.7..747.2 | -0.01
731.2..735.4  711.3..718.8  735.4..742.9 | 0.01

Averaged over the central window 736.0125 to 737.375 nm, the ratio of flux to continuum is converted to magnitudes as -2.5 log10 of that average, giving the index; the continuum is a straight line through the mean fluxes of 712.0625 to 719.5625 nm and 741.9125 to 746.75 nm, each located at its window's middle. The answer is 0.03 mag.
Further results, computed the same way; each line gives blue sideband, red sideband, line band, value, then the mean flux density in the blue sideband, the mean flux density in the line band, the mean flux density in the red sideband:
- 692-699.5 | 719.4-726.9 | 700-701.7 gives 0.011 mag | 51.8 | 50.9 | 49.7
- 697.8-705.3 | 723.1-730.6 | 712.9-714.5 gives -0.017 mag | 51.8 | 50.9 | 48.3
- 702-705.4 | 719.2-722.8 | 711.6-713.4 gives -0.018 mag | 52.7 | 52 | 49.6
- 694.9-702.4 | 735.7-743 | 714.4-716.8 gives -0.018 mag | 51.5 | 51.9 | 50.3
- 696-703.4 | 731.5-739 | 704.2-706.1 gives -0.044 mag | 51.3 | 53.3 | 50.2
